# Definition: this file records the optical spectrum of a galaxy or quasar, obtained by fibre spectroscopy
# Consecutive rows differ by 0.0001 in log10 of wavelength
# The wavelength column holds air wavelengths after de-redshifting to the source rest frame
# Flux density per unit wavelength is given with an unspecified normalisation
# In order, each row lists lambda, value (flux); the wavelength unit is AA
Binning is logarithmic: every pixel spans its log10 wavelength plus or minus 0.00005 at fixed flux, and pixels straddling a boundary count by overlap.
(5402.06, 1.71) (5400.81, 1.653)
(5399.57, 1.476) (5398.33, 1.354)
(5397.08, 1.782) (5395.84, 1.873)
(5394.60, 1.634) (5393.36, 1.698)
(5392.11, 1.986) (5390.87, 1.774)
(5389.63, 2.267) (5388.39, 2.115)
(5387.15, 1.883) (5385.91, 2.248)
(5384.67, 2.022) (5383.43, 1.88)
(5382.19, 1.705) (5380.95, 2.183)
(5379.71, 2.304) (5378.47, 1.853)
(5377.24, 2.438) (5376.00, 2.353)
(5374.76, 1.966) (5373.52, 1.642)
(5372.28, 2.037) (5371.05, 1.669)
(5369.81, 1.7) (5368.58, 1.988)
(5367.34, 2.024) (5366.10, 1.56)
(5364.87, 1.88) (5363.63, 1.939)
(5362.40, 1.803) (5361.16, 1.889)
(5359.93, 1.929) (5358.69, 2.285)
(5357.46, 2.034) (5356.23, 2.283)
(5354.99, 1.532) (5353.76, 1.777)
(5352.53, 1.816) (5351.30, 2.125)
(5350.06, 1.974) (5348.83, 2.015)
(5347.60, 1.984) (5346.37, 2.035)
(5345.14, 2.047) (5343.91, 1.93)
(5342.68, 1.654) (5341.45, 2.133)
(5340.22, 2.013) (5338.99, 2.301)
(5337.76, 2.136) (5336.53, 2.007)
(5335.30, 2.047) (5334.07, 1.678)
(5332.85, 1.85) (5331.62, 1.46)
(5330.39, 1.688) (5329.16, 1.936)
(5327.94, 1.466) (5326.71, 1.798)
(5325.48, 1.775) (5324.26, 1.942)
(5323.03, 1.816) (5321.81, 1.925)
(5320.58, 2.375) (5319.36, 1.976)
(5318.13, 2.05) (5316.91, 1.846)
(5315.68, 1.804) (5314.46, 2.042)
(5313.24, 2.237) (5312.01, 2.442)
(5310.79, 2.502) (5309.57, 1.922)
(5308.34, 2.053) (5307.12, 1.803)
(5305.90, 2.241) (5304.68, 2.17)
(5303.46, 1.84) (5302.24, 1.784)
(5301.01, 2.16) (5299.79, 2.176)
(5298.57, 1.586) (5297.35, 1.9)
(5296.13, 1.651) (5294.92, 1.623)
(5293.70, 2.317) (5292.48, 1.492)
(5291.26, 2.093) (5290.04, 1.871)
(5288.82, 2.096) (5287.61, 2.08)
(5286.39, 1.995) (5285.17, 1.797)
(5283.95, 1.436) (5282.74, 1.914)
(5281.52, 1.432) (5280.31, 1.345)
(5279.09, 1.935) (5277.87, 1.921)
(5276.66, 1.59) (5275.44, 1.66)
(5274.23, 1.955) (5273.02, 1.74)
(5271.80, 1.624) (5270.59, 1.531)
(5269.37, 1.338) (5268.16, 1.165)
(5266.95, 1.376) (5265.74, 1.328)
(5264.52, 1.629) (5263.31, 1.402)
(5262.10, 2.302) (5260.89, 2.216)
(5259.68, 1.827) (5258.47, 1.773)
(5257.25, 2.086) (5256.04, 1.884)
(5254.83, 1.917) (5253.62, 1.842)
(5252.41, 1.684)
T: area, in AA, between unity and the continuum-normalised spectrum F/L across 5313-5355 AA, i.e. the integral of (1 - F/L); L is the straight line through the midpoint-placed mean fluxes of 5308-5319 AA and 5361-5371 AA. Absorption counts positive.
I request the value 1.5 AA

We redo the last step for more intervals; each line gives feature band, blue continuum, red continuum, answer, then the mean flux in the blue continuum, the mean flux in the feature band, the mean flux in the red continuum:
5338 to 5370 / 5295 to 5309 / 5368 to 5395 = 0.1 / 1.93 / 1.95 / 1.97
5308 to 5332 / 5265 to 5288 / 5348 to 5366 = -2.1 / 1.64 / 1.96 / 1.94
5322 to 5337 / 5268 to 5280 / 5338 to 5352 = 1.2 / 1.66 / 1.79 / 2.02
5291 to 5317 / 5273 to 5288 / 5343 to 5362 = -2.3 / 1.75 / 1.99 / 1.97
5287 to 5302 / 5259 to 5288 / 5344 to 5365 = -1.4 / 1.69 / 1.92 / 1.96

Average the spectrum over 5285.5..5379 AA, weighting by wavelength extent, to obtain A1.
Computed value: 1.95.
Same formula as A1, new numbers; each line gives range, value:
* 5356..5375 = 1.91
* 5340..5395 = 1.96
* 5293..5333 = 1.94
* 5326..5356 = 1.9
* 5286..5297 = 1.91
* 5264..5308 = 1.77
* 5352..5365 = 1.93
